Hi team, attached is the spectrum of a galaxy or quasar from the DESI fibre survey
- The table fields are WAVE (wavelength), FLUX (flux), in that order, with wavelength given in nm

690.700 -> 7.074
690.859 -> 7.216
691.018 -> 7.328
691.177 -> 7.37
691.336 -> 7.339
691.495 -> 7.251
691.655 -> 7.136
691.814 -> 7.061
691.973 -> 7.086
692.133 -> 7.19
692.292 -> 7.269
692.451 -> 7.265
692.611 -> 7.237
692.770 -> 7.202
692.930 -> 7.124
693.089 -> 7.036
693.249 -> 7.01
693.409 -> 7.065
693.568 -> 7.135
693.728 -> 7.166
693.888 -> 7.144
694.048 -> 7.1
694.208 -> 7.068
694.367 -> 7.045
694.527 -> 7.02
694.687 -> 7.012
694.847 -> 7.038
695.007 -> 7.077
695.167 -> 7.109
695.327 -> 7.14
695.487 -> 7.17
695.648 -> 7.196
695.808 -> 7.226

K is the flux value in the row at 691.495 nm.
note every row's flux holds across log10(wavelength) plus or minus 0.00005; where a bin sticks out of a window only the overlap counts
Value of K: 7.251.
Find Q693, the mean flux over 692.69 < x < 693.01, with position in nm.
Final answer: 7.18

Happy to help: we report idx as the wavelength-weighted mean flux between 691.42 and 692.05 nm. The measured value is 7.13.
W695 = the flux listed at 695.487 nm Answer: 7.17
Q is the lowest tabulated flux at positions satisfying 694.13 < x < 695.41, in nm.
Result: 7.012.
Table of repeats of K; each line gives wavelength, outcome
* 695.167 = 7.109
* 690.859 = 7.216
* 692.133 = 7.19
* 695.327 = 7.14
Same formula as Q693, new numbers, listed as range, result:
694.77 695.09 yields 7.06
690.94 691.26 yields 7.36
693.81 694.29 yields 7.11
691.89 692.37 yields 7.18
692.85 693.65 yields 7.07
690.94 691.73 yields 7.28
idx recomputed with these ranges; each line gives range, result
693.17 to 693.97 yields 7.1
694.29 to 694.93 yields 7.03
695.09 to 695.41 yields 7.13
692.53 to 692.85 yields 7.21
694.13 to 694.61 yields 7.05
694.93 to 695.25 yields 7.1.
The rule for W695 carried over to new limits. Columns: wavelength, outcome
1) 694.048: 7.1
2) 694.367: 7.045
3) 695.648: 7.196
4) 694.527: 7.02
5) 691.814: 7.061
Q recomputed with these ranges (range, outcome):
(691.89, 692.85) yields 7.086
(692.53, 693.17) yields 7.036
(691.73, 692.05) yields 7.061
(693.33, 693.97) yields 7.065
